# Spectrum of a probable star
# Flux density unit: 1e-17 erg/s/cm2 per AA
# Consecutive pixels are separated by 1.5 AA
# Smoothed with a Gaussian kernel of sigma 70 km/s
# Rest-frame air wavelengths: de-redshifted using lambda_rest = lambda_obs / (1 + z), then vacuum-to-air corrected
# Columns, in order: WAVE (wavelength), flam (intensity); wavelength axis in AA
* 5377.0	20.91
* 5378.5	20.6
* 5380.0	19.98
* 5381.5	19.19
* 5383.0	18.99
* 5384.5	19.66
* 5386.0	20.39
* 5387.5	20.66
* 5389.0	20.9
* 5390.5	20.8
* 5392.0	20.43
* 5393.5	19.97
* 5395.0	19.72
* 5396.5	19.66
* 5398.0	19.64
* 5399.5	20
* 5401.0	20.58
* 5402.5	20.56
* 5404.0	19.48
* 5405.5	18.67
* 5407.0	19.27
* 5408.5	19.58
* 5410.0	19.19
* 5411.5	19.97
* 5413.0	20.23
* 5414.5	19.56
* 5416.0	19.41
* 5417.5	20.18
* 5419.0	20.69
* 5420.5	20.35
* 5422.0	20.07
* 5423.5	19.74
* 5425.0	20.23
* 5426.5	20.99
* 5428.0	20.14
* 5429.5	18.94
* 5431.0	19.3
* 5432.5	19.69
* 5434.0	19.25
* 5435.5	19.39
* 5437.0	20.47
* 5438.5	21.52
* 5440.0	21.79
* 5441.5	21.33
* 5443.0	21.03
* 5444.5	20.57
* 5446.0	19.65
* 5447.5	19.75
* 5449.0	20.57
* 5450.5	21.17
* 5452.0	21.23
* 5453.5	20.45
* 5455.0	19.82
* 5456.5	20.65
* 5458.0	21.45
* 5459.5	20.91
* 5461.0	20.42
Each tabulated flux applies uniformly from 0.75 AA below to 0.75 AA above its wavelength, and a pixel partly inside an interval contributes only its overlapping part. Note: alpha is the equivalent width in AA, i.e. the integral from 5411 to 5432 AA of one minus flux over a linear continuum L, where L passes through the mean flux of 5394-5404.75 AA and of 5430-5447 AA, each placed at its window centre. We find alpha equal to 0.2 AA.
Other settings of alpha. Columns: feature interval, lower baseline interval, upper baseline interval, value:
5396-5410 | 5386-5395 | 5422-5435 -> 0.39 AA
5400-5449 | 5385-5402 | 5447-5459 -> 0.97 AA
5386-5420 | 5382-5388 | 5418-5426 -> 0.12 AA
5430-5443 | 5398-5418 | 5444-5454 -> -0.06 AA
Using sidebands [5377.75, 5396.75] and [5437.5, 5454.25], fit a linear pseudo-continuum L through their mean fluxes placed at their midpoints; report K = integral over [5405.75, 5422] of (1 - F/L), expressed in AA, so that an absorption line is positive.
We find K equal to 0.5 AA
